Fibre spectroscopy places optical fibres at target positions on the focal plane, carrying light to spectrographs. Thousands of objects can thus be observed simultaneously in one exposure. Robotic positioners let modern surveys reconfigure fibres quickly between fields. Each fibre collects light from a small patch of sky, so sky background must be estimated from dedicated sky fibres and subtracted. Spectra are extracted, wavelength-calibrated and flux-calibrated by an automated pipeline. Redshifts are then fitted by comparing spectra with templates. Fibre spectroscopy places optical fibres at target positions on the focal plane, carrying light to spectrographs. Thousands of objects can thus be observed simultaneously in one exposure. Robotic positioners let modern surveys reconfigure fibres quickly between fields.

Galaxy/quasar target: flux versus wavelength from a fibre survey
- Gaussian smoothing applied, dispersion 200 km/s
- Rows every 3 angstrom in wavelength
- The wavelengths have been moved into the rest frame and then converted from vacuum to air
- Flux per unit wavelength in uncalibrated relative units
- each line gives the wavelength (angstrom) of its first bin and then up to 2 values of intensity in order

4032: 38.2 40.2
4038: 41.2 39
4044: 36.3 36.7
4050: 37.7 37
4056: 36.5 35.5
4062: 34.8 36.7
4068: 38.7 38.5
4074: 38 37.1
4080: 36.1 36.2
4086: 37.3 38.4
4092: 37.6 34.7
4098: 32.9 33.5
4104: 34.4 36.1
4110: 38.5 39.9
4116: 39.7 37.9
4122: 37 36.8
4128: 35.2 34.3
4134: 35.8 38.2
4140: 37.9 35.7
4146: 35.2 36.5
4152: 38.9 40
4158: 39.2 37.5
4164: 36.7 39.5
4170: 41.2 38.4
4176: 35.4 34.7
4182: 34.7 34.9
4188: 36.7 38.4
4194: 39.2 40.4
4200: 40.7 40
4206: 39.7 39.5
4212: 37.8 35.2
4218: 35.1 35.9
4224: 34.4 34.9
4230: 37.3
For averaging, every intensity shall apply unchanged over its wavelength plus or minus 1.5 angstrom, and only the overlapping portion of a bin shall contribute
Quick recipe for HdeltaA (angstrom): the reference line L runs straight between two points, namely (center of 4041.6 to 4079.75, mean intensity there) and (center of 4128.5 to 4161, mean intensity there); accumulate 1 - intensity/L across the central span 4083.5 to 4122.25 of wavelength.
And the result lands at 0.3 angstrom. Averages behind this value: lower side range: 37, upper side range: 37.1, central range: 36.7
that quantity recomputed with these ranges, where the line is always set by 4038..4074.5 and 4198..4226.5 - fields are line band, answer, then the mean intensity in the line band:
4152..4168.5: -0.5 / 38.6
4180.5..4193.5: 0.4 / 36.4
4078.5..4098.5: 0.5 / 36.3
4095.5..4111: 1.0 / 34.9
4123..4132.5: 0.5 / 35.5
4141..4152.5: 0.3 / 36.4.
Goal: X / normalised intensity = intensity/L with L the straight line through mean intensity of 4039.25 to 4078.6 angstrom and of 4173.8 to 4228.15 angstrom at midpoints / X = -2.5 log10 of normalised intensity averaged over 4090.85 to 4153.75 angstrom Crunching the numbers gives 0.018 mag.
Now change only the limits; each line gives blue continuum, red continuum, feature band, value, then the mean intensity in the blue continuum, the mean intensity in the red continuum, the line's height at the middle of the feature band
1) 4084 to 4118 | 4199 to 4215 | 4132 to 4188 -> 0.023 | 36.6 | 39.1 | 38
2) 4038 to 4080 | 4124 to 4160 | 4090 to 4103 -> 0.070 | 37.2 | 37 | 37.1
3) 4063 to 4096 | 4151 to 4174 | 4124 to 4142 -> 0.058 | 37.2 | 38.9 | 38.3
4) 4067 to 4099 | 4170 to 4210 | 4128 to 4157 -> 0.018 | 36.9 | 38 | 37.5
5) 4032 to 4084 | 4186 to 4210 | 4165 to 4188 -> 0.057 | 37.5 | 39.2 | 39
